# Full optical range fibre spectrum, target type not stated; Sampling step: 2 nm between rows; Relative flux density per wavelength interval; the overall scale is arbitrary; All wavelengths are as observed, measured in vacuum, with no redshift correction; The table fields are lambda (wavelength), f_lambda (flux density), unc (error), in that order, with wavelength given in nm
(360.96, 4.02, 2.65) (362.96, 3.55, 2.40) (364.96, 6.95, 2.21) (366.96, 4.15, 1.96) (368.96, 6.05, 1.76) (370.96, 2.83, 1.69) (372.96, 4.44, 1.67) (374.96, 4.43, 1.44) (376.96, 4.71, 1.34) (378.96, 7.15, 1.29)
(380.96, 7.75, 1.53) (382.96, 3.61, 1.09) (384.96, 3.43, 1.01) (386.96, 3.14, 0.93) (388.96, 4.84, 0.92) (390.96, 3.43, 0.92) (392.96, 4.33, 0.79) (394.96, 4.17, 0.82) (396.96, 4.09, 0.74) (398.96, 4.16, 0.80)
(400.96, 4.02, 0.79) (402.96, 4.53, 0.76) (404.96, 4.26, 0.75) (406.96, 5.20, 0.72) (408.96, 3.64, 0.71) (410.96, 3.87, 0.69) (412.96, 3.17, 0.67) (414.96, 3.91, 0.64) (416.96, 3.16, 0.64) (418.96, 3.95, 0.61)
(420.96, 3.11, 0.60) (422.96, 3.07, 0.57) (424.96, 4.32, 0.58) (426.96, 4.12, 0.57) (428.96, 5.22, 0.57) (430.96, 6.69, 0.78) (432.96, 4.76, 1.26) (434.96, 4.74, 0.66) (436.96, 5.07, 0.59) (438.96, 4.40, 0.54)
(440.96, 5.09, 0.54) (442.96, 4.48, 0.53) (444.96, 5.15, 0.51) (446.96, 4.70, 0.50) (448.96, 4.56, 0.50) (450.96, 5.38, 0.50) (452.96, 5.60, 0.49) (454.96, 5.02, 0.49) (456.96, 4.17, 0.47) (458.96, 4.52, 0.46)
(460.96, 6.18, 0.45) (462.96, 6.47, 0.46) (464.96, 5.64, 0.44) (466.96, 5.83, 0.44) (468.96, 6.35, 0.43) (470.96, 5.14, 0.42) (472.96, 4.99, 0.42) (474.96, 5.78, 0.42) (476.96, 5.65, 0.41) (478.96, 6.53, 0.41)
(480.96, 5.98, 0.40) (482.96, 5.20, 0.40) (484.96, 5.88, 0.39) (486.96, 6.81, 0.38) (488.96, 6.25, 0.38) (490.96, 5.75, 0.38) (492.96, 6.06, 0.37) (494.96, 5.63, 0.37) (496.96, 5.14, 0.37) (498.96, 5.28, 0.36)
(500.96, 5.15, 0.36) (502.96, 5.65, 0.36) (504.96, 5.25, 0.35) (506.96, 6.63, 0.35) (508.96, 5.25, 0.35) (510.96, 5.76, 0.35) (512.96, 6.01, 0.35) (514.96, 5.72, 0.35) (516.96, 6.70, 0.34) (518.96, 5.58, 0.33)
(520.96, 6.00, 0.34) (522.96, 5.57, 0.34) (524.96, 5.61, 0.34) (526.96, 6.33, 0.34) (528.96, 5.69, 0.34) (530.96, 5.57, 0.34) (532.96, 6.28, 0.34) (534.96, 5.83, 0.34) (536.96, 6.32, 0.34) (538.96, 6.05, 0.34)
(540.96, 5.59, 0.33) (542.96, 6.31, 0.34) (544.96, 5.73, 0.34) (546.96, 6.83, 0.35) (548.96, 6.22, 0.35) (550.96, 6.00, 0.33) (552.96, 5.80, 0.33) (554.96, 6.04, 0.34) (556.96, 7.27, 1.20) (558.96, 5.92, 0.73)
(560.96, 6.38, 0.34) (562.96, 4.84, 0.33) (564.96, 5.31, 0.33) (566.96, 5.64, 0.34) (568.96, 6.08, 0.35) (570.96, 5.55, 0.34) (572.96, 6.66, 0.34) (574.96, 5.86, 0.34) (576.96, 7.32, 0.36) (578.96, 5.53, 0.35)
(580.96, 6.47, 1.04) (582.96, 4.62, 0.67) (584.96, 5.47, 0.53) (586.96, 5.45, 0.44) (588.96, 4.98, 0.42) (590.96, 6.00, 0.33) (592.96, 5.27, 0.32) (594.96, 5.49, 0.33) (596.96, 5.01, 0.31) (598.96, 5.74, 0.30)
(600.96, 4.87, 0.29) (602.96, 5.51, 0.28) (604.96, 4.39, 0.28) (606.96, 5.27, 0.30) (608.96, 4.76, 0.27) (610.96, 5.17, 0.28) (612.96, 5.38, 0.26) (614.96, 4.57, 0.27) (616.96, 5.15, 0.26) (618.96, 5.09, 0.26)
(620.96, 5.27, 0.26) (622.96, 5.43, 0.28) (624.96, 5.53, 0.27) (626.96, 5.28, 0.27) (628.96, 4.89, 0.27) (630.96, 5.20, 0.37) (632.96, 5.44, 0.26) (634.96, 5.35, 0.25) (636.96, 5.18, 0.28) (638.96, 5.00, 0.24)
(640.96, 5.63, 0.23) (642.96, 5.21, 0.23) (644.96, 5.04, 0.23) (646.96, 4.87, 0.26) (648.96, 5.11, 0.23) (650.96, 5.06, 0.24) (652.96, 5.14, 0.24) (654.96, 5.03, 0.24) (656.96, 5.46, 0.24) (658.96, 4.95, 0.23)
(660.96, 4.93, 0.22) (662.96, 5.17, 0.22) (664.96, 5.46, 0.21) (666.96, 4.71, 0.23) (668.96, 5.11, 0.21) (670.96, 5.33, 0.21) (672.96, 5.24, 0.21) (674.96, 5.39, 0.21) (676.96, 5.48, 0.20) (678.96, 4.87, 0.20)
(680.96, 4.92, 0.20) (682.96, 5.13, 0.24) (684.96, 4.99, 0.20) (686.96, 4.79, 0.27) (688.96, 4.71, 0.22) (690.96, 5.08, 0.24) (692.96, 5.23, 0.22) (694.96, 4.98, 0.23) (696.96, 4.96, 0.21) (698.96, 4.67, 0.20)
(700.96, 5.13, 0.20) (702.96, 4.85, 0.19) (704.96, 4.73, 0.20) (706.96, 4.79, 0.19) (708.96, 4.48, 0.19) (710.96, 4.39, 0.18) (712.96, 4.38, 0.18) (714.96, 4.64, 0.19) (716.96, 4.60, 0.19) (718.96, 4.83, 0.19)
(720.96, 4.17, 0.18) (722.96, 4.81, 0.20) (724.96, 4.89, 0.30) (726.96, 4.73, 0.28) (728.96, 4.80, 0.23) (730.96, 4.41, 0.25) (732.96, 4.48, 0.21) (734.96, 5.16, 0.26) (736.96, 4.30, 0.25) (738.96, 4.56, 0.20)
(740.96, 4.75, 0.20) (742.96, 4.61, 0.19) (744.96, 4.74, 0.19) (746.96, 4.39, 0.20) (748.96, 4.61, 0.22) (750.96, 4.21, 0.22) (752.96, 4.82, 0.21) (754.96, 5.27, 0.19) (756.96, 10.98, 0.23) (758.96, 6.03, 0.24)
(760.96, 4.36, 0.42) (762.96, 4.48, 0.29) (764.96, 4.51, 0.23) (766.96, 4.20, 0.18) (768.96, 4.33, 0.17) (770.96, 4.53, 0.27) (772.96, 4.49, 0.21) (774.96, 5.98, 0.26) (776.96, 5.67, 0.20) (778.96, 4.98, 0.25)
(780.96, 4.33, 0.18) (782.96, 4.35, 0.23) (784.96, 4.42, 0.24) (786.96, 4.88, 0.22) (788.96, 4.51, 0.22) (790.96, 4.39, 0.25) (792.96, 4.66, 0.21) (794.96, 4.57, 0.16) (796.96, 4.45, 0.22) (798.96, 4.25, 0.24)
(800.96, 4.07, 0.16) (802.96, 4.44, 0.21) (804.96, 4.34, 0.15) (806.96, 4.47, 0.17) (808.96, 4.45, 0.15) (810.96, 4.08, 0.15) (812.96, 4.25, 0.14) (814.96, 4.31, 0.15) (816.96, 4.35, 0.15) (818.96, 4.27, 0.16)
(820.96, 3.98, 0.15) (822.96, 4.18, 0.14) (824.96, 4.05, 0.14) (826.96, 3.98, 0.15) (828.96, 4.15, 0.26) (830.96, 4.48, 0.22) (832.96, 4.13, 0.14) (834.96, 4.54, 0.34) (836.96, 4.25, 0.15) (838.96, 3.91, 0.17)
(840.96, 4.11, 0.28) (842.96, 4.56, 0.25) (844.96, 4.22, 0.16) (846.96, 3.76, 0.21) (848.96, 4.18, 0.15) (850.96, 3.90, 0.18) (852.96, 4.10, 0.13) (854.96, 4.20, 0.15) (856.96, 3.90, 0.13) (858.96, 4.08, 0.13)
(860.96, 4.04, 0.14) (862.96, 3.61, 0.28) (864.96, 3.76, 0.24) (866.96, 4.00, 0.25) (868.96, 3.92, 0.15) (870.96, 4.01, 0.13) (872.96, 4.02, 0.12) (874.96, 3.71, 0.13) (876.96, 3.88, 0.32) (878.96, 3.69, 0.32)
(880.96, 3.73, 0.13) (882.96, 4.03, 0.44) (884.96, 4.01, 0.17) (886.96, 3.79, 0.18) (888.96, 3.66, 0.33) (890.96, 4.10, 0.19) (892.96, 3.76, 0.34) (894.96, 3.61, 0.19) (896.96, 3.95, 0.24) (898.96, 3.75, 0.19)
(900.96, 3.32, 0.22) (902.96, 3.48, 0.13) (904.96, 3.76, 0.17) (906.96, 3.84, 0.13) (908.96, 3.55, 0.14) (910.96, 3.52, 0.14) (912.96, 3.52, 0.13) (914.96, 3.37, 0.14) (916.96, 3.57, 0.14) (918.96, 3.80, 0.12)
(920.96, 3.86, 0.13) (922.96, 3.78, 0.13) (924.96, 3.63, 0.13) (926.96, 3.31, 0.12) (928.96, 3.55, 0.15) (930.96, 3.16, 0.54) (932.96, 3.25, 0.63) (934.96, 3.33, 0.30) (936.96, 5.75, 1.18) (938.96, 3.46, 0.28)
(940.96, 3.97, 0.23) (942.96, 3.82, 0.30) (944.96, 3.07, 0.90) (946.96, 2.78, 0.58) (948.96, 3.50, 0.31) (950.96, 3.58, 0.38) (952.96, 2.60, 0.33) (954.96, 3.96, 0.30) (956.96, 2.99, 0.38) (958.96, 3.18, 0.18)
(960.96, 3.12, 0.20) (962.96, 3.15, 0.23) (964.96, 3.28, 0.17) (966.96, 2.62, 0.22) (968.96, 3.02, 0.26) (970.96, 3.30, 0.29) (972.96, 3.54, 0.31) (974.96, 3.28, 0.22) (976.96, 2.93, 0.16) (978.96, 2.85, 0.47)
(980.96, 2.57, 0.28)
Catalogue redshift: 0.15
